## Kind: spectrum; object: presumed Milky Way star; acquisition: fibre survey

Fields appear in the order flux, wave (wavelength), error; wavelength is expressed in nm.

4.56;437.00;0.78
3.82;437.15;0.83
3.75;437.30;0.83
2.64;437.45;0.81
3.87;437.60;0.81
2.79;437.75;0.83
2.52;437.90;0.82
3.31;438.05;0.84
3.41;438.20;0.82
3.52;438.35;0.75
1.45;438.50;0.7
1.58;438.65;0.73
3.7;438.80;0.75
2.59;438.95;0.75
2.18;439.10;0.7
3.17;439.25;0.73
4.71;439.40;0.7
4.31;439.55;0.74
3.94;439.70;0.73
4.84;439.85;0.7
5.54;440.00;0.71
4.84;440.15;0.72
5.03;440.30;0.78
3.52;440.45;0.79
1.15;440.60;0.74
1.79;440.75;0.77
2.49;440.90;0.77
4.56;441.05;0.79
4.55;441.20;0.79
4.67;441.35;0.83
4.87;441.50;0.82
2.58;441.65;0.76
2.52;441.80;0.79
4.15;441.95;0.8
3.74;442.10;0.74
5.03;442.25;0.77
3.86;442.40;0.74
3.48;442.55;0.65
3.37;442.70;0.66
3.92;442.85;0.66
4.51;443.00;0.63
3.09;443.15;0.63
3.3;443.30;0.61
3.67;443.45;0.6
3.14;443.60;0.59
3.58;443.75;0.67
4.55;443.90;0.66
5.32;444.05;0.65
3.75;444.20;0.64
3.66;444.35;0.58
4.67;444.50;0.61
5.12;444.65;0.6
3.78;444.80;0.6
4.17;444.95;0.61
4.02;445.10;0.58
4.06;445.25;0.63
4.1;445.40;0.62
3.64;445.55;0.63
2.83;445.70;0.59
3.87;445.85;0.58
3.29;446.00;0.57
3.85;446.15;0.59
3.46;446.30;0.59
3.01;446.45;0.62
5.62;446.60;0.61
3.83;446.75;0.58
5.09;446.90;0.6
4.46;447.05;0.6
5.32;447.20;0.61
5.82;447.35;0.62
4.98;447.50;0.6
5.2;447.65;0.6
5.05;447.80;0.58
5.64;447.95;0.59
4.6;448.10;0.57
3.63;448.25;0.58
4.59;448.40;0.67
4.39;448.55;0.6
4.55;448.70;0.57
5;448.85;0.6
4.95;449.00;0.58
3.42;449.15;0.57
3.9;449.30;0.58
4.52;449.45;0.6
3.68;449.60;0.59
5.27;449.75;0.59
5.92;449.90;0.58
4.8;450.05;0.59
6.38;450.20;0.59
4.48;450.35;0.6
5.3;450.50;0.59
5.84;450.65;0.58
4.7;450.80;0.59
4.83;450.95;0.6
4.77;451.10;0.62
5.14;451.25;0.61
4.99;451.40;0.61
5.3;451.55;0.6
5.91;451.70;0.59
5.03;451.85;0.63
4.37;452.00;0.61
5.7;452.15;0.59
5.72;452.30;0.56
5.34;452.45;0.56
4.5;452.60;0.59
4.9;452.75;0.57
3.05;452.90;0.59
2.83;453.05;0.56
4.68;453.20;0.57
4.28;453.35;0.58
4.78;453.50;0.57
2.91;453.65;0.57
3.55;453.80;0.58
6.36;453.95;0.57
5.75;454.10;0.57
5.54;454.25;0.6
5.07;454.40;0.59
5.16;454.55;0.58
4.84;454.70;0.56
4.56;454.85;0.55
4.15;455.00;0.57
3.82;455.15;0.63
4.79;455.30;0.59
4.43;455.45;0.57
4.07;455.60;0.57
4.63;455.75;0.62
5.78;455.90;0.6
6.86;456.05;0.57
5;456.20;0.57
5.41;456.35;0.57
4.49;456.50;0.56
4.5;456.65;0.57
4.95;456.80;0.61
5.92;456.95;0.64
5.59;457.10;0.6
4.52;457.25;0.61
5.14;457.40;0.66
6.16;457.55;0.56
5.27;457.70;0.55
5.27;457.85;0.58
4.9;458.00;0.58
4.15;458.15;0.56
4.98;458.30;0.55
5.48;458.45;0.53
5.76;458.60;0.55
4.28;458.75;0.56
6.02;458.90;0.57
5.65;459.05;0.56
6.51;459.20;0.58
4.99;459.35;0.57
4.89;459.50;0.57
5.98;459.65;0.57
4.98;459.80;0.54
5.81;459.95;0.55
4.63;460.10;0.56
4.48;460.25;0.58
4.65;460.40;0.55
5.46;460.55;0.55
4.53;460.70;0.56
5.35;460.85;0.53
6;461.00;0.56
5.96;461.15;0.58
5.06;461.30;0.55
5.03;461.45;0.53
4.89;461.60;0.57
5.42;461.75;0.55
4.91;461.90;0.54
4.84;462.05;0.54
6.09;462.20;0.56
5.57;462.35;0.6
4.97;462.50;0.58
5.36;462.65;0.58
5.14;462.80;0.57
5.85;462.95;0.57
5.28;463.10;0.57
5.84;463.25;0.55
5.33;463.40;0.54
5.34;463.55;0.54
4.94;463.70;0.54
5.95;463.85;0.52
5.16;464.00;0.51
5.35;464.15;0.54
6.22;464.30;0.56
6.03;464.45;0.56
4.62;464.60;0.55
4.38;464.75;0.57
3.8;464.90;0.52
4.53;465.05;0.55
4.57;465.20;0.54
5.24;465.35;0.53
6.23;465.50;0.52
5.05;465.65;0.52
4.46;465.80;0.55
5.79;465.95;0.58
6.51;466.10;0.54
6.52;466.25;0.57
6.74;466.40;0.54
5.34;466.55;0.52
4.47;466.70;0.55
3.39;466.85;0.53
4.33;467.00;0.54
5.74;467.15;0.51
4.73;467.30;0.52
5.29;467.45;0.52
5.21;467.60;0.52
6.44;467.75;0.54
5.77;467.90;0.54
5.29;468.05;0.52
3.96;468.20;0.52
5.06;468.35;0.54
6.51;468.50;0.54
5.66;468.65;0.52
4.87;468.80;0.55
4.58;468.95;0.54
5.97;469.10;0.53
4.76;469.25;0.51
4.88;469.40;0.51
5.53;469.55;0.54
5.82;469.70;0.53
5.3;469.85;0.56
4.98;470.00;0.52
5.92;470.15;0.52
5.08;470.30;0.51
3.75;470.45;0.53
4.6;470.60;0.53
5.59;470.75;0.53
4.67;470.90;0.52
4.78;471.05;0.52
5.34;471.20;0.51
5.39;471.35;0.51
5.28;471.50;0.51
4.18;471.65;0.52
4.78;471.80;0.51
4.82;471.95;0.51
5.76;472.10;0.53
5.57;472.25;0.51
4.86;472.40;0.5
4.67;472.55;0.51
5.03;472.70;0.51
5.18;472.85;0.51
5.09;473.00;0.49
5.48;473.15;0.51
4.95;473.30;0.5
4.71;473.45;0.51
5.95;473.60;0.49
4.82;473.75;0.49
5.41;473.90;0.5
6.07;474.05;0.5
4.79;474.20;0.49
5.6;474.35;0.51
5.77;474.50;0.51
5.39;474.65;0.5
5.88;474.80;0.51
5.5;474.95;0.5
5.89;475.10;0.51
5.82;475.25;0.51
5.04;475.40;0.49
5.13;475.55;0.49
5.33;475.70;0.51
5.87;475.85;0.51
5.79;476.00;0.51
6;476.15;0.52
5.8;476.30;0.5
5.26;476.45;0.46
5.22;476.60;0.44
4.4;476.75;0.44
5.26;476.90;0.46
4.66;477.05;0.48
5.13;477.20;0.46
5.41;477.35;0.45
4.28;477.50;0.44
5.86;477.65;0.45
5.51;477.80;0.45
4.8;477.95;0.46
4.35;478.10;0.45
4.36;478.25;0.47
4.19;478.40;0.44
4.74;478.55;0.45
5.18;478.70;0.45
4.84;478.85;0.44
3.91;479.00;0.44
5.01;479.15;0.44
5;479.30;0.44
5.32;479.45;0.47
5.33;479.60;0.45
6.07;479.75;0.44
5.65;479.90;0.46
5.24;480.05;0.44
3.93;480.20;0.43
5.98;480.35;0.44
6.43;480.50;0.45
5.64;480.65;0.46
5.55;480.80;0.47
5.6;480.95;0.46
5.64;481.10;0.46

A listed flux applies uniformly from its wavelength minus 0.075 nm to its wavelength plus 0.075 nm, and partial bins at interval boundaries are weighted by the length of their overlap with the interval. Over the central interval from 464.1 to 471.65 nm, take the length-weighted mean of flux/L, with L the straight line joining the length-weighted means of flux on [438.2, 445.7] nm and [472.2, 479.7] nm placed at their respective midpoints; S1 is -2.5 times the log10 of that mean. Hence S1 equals -0.08 mag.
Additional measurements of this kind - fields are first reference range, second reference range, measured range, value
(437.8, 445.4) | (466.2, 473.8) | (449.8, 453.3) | -0.18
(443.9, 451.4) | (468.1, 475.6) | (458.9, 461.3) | -0.10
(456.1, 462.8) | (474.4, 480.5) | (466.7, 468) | 0.03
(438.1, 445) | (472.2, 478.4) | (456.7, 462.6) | -0.16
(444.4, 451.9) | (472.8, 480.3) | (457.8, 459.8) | -0.10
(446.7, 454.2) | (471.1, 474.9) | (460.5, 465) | -0.05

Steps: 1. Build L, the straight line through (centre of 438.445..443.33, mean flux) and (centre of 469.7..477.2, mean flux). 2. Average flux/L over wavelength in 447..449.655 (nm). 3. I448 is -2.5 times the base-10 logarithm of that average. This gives -0.17 mag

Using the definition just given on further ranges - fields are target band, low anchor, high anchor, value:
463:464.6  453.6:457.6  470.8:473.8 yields -0.10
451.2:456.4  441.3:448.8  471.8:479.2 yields -0.09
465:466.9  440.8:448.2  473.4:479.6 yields -0.10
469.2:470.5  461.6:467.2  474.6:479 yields 0.02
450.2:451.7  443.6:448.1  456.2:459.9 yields -0.10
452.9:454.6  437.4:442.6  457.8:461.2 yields 0.04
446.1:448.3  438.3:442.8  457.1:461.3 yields -0.12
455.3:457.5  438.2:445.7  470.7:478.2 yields -0.16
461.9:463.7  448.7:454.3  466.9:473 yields -0.08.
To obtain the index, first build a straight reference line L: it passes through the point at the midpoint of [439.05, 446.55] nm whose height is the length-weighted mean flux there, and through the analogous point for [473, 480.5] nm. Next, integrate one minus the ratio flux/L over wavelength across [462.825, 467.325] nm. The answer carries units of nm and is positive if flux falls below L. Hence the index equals -0.48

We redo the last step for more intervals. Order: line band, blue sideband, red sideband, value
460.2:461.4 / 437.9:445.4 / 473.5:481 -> -0.17 nm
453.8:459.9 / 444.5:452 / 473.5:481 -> -0.43 nm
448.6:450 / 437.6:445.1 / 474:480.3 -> -0.20 nm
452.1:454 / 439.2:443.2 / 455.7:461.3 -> 0.14 nm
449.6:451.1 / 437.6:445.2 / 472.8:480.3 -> -0.41 nm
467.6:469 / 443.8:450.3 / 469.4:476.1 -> -0.07 nm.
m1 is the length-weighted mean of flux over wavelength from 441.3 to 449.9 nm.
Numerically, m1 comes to 4.19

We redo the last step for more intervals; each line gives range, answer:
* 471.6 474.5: 5.17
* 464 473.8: 5.17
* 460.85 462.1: 5.28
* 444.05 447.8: 4.27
